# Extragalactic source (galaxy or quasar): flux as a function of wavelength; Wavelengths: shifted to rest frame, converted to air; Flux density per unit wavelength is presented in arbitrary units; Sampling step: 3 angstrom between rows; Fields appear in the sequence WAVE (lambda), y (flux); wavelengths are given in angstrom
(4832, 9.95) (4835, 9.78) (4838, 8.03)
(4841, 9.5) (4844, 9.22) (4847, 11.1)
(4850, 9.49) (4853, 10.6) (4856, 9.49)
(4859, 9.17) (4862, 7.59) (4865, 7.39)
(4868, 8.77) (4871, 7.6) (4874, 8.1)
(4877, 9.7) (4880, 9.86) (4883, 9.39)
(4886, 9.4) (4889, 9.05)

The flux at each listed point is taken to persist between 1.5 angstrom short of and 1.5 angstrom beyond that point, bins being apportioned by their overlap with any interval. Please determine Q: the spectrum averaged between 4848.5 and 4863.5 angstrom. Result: 9.27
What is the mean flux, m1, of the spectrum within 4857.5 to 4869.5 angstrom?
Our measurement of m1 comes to 8.23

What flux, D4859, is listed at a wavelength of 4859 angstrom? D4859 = 9.17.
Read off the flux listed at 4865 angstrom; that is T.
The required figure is 7.39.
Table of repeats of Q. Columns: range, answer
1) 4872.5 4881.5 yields 9.22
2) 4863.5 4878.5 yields 8.31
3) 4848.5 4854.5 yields 10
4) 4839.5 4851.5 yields 9.83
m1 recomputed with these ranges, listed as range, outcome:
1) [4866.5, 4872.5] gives 8.19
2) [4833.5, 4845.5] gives 9.13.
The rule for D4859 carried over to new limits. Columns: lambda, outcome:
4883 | 9.39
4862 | 7.59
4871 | 7.6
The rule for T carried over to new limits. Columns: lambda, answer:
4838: 8.03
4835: 9.78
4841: 9.5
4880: 9.86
